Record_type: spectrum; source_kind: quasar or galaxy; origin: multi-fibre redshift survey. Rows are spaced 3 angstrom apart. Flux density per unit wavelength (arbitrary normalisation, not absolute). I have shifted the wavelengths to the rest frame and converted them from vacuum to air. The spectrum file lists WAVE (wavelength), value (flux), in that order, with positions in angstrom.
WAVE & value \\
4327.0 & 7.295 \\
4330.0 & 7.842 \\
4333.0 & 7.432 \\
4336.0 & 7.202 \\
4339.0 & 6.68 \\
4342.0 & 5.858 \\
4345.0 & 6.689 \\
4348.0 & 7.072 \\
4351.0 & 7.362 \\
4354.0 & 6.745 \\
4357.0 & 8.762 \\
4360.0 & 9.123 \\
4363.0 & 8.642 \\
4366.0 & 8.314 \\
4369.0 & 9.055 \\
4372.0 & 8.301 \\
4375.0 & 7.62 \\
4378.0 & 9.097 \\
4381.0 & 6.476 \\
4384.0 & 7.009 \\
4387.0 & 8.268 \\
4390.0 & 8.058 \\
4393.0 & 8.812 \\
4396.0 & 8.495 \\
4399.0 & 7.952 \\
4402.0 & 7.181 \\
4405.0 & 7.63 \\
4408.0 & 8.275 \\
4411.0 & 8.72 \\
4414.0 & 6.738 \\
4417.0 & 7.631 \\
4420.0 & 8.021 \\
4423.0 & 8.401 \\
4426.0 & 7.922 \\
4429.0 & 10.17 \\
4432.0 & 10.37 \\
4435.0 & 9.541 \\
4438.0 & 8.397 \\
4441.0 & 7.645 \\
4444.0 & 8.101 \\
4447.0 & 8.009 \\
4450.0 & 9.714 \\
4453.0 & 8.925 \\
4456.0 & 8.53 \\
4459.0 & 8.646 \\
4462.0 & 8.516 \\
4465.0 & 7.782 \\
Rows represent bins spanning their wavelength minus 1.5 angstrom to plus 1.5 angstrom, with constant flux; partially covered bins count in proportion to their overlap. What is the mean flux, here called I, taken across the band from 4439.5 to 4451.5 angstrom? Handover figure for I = 8.37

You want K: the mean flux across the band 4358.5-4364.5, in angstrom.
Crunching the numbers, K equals 8.88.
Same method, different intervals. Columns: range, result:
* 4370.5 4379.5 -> 8.34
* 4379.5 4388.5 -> 7.25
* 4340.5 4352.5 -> 6.75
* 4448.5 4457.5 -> 9.06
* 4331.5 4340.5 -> 7.1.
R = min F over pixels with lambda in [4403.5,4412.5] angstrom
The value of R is 7.63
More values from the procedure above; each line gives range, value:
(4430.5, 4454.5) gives 7.645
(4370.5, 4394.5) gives 6.476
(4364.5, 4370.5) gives 8.314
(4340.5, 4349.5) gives 5.858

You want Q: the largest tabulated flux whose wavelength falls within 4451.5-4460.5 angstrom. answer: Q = 8.925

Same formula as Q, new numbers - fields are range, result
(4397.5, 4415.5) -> 8.72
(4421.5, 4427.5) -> 8.401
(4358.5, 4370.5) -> 9.123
